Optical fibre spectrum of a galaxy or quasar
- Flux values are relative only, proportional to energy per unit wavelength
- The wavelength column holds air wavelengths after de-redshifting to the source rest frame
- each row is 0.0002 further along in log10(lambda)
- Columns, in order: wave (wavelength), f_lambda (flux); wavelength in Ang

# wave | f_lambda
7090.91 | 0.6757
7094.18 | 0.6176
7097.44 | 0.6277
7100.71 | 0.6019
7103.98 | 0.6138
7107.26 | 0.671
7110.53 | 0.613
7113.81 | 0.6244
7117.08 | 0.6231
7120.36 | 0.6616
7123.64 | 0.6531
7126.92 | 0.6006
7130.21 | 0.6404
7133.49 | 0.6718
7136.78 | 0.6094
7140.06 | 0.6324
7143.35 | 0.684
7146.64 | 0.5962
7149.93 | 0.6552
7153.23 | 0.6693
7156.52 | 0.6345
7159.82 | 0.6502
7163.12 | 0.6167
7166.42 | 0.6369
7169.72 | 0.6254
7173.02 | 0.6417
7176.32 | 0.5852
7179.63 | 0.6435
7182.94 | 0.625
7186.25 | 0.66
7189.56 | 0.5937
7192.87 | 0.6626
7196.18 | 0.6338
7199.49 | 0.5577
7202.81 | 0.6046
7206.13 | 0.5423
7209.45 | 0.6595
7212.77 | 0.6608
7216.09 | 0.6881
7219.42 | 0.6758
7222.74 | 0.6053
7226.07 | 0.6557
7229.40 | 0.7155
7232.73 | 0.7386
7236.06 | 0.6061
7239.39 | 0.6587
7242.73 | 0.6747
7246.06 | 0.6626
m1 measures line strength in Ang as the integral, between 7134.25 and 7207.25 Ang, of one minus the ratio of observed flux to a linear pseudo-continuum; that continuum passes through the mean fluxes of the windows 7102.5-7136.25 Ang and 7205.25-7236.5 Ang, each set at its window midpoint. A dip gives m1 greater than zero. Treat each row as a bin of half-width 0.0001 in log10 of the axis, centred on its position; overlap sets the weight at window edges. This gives 2.4 Ang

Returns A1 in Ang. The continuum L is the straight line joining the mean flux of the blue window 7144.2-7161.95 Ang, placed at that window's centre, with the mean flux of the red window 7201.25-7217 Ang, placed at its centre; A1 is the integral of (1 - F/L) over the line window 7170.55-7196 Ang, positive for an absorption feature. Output 0.2 Ang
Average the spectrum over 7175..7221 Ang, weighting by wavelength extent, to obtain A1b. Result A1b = 0.628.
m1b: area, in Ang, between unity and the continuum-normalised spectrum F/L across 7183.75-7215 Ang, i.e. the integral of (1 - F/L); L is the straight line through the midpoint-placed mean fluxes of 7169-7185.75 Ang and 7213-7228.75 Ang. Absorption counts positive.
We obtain 1.1 Ang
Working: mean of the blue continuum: 0.626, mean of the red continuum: 0.66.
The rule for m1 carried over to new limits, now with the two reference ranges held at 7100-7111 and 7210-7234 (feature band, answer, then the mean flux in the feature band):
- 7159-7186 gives 1.07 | 0.629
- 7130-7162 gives 0.02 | 0.644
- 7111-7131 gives 0.06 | 0.632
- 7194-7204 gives 0.96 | 0.602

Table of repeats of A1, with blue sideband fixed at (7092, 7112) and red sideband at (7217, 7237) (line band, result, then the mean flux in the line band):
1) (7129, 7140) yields 0.0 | 0.64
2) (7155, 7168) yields 0.2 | 0.634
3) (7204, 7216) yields 0.6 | 0.629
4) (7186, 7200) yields 0.7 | 0.623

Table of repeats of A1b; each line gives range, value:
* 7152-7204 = 0.627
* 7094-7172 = 0.635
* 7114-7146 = 0.64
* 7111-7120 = 0.628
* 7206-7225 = 0.647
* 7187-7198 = 0.632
